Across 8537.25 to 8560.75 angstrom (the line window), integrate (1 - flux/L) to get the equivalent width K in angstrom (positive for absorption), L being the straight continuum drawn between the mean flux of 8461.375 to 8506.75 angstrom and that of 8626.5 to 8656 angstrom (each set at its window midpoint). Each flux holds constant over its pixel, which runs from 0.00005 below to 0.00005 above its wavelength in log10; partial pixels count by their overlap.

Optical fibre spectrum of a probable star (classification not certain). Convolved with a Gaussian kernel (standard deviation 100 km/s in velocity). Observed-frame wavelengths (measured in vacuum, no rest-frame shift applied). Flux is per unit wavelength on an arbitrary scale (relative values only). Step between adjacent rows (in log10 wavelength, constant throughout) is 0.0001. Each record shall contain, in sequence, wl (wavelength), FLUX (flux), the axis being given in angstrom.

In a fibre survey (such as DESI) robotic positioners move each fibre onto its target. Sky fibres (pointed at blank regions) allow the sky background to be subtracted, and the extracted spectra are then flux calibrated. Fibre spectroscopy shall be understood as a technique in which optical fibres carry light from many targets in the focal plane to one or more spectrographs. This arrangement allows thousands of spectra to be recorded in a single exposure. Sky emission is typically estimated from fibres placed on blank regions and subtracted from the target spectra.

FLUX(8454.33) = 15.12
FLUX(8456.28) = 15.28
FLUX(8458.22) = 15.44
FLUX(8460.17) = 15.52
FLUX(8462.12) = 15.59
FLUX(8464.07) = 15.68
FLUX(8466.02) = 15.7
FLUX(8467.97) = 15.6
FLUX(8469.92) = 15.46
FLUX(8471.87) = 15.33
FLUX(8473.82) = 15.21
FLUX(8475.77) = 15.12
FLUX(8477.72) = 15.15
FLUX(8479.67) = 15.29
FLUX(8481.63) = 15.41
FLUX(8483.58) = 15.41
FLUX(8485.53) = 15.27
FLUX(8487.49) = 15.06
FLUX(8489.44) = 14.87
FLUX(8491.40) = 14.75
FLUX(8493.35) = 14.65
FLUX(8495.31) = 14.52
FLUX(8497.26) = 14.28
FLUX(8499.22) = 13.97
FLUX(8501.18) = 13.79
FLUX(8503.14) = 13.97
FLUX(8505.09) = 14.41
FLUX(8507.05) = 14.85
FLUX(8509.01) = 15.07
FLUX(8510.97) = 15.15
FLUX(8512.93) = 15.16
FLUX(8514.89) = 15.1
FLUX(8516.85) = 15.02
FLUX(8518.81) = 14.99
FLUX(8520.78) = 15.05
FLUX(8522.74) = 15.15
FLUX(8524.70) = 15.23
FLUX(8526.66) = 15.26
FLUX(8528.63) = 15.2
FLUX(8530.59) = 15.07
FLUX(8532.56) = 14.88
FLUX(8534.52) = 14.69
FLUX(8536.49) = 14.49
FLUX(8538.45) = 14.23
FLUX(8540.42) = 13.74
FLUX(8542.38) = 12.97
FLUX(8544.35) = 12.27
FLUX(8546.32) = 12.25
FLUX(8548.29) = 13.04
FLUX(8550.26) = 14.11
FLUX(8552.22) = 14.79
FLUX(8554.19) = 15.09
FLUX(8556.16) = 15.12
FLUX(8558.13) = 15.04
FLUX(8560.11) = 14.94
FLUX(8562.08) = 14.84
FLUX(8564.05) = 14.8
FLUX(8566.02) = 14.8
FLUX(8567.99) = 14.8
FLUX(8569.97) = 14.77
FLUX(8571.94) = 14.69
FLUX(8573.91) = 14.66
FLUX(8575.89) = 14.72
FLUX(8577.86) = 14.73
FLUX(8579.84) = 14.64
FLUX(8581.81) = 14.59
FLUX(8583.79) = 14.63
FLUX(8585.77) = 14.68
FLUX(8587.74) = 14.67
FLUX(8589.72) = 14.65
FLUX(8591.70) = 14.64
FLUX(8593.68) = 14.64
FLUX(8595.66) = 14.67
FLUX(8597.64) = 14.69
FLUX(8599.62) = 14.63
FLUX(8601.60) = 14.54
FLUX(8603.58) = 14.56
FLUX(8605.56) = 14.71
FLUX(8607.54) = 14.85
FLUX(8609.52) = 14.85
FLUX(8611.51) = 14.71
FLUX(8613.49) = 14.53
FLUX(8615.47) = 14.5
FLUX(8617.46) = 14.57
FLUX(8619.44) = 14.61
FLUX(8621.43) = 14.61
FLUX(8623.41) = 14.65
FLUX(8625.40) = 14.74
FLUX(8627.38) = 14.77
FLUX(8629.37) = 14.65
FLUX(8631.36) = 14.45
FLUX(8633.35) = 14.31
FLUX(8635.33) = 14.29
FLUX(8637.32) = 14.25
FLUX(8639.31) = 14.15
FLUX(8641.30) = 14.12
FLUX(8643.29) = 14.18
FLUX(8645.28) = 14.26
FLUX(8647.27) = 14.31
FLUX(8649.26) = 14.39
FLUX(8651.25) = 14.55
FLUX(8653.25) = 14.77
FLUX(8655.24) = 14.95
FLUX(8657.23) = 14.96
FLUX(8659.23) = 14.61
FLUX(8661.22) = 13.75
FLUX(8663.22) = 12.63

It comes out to 1.3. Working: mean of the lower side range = 15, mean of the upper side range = 14.4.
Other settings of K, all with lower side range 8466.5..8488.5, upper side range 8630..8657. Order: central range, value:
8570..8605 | 0.14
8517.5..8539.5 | 0.15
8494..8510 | 0.86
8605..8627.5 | -0.18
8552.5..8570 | -0.07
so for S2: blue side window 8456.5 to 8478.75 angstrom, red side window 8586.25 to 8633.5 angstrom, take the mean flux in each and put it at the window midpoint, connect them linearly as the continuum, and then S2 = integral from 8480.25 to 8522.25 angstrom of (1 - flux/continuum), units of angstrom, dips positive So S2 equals 1.2 angstrom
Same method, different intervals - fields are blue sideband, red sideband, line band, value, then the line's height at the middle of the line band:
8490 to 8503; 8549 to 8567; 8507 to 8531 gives -1.02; 14.5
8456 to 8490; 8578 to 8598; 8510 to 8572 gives 1.49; 14.9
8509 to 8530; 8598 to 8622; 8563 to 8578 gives 0.11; 14.9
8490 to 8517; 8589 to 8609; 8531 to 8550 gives 1.24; 14.6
